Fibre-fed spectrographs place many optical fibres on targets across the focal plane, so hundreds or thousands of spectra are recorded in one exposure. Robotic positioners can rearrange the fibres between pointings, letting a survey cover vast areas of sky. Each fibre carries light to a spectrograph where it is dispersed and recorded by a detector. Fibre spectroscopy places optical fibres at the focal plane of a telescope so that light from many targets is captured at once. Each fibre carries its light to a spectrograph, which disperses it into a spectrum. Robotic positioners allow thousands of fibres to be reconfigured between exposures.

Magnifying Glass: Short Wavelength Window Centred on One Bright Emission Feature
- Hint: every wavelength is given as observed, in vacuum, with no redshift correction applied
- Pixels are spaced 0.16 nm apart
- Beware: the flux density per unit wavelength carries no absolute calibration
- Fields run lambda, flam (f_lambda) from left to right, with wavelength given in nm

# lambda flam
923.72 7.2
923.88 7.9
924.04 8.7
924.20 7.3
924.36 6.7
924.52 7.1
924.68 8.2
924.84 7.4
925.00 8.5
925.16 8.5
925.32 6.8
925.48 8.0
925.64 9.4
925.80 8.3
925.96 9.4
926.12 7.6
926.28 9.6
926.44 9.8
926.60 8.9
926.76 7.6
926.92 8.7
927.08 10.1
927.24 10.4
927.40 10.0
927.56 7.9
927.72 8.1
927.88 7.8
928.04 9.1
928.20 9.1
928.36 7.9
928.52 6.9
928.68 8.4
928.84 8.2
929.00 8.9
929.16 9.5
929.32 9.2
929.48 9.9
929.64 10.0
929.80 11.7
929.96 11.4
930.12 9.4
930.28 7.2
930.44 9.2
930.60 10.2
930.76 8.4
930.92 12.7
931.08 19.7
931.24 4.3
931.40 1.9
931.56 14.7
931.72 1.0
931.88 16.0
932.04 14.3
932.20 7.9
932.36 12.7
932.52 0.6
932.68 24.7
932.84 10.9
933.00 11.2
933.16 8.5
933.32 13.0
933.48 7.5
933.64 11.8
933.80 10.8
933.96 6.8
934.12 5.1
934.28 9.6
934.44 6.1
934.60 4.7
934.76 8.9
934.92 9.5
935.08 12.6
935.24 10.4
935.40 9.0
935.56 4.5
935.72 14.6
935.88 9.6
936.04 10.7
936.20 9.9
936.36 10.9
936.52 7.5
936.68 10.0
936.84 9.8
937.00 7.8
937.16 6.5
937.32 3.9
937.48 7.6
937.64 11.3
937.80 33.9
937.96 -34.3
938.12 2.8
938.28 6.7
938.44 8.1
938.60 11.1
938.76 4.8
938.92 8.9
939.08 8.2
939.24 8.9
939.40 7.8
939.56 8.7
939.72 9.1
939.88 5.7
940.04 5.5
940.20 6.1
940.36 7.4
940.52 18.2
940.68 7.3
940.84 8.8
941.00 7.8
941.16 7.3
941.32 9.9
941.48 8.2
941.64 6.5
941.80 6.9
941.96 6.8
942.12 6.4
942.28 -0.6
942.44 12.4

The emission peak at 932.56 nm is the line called Mg II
